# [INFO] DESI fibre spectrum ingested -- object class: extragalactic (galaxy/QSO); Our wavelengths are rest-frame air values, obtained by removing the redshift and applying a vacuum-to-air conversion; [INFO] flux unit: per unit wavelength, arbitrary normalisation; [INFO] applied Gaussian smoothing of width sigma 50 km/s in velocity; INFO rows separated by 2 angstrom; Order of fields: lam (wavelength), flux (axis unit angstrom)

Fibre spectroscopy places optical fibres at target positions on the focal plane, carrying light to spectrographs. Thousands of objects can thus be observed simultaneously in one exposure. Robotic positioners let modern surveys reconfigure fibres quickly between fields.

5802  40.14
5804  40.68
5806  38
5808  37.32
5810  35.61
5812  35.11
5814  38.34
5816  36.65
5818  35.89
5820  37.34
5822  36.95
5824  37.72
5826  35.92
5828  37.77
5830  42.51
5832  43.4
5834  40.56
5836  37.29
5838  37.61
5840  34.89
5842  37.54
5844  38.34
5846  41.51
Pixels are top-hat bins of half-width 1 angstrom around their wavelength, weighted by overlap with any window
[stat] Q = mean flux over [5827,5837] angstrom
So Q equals 40.3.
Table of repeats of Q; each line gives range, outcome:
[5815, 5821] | 36.6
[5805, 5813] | 36.5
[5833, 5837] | 38.9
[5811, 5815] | 36.7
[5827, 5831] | 40.1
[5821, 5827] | 36.9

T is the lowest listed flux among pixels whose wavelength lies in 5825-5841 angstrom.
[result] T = 34.89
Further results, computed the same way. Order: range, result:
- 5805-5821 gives 35.11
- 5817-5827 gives 35.89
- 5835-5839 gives 37.29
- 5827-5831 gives 37.77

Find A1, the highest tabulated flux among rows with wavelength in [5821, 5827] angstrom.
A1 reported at 37.72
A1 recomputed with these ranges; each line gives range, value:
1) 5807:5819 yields 38.34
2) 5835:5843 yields 37.61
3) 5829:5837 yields 43.4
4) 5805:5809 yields 38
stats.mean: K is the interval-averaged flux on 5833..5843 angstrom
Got 37.6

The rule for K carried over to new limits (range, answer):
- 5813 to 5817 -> 37.5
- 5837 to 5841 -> 36.2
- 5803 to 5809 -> 38.7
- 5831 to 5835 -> 42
